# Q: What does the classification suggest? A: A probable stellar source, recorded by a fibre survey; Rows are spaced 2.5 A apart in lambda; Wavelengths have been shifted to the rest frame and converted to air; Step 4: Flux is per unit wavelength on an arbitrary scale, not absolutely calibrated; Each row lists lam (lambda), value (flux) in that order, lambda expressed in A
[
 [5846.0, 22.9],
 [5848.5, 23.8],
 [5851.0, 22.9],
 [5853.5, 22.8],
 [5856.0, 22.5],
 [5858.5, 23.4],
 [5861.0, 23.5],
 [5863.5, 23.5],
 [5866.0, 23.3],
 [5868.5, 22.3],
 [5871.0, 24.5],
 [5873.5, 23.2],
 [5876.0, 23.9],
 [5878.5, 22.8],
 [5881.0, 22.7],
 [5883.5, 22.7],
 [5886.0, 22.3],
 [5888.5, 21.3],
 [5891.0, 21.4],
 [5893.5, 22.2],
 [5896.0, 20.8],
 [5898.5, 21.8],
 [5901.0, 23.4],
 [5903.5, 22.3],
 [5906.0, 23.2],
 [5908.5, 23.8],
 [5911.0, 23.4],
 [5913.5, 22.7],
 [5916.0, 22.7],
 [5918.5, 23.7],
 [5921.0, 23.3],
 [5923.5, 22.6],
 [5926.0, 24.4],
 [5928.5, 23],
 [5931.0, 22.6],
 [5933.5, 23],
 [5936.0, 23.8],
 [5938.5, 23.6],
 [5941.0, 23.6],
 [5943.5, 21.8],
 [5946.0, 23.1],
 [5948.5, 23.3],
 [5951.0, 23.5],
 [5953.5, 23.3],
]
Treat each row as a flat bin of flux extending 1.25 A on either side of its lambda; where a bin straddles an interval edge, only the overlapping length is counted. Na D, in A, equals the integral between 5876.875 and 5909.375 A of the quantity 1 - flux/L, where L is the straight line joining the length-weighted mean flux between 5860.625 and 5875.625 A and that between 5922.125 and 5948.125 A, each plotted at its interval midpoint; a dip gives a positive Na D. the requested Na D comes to 1.32 A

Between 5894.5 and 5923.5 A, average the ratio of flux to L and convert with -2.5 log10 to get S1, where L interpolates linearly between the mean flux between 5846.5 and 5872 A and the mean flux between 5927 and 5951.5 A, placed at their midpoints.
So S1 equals 0.02 mag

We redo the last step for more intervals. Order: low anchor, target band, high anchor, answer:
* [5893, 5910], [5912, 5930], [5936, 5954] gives -0.02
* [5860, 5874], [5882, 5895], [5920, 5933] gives 0.06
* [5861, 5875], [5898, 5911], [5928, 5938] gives 0.01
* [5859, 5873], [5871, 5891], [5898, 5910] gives 0.02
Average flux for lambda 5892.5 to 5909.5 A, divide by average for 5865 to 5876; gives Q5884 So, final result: 0.96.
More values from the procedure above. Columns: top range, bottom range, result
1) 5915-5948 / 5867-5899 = 1.03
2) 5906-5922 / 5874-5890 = 1.03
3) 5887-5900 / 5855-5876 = 0.92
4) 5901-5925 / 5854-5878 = 0.99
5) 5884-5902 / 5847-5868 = 0.94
